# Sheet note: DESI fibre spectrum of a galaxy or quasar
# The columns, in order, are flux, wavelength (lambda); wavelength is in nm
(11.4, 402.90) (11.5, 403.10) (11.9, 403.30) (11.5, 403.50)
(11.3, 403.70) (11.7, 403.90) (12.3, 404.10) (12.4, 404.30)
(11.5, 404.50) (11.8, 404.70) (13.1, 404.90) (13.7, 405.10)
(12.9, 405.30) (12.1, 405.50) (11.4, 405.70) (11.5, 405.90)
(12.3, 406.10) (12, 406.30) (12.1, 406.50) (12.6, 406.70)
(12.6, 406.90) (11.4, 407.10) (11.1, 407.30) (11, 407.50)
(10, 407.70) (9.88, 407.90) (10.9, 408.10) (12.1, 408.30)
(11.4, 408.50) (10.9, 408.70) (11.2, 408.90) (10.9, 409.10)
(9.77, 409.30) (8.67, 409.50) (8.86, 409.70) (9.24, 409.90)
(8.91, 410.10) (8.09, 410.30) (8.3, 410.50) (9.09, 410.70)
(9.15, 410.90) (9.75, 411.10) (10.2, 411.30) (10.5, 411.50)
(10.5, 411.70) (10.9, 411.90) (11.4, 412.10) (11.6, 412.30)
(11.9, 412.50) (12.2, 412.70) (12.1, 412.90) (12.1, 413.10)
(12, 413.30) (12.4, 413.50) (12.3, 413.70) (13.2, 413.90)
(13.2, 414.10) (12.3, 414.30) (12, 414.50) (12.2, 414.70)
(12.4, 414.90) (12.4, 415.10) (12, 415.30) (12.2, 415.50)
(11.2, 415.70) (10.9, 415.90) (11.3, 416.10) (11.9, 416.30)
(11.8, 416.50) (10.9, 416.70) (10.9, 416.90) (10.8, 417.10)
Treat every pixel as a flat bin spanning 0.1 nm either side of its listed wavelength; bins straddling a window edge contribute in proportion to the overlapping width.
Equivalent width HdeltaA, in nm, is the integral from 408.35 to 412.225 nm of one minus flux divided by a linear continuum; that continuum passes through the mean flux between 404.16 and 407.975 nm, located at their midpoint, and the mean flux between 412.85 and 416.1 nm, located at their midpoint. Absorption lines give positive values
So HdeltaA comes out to 0.676 nm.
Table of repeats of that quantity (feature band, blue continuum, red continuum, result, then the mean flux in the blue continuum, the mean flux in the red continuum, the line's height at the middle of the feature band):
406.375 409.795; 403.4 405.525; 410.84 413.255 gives 0.224 nm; 12.2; 11.1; 11.7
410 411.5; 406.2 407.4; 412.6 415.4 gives 0.371 nm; 12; 12.3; 12.2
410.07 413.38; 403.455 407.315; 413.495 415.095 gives 0.495 nm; 12.1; 12.5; 12.4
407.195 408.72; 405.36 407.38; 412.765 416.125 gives 0.136 nm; 11.9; 12.1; 12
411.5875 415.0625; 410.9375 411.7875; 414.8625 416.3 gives -0.364 nm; 10.2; 11.8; 10.9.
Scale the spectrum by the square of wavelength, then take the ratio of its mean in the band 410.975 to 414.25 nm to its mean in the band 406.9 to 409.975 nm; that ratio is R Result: 1.1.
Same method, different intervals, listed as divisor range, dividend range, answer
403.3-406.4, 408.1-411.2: 0.83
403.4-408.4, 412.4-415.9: 1.08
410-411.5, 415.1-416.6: 1.30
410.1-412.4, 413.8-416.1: 1.25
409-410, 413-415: 1.34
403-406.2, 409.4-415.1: 0.94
